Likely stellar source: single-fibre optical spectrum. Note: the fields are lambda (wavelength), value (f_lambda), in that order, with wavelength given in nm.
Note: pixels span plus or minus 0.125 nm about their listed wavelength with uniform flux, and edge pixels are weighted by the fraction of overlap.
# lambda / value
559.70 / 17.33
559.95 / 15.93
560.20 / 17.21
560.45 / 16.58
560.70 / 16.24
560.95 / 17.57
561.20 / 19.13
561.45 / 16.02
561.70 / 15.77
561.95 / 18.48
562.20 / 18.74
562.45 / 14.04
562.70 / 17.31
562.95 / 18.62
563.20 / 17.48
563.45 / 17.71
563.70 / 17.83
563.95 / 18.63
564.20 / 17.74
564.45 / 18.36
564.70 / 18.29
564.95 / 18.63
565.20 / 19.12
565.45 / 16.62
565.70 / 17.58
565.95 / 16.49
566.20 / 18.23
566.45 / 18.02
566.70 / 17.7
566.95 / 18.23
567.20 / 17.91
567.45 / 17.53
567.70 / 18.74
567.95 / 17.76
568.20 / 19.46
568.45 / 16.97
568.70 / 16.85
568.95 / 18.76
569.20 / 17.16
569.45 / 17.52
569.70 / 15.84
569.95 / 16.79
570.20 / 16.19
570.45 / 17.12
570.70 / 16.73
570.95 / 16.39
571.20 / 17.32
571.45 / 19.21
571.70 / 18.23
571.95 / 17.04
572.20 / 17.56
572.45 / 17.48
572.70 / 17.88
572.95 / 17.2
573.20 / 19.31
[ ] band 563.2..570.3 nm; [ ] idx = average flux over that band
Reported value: 17.7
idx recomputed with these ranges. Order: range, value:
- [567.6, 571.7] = 17.4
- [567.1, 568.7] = 18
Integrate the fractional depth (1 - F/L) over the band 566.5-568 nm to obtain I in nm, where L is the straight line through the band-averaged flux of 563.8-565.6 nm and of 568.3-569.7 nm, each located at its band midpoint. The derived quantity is -0.026 nm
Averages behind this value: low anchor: 18.2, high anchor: 17.3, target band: 18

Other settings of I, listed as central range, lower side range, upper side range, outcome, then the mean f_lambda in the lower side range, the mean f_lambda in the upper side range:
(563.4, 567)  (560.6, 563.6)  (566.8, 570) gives -0.10 nm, 17.3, 17.7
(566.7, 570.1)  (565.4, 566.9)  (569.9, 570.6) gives -0.11 nm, 17.5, 16.7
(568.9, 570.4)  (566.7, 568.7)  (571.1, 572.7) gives 0.08 nm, 18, 17.8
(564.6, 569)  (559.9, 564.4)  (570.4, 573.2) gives -0.12 nm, 17.3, 17.6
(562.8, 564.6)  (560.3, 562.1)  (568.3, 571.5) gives -0.10 nm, 17.1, 17.1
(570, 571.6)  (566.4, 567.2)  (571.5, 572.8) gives 0.06 nm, 18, 17.7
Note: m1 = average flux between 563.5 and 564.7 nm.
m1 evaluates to 18.1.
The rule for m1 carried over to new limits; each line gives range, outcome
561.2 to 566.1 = 17.6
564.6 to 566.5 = 17.9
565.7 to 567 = 17.7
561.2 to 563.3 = 17.2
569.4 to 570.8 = 16.7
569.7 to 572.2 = 17.2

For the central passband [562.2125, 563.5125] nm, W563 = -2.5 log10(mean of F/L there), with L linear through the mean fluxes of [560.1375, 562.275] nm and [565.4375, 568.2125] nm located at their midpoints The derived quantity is 0.02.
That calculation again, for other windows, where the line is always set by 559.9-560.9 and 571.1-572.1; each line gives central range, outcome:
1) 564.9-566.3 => -0.03 mag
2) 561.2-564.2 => -0.03 mag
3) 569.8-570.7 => 0.07 mag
